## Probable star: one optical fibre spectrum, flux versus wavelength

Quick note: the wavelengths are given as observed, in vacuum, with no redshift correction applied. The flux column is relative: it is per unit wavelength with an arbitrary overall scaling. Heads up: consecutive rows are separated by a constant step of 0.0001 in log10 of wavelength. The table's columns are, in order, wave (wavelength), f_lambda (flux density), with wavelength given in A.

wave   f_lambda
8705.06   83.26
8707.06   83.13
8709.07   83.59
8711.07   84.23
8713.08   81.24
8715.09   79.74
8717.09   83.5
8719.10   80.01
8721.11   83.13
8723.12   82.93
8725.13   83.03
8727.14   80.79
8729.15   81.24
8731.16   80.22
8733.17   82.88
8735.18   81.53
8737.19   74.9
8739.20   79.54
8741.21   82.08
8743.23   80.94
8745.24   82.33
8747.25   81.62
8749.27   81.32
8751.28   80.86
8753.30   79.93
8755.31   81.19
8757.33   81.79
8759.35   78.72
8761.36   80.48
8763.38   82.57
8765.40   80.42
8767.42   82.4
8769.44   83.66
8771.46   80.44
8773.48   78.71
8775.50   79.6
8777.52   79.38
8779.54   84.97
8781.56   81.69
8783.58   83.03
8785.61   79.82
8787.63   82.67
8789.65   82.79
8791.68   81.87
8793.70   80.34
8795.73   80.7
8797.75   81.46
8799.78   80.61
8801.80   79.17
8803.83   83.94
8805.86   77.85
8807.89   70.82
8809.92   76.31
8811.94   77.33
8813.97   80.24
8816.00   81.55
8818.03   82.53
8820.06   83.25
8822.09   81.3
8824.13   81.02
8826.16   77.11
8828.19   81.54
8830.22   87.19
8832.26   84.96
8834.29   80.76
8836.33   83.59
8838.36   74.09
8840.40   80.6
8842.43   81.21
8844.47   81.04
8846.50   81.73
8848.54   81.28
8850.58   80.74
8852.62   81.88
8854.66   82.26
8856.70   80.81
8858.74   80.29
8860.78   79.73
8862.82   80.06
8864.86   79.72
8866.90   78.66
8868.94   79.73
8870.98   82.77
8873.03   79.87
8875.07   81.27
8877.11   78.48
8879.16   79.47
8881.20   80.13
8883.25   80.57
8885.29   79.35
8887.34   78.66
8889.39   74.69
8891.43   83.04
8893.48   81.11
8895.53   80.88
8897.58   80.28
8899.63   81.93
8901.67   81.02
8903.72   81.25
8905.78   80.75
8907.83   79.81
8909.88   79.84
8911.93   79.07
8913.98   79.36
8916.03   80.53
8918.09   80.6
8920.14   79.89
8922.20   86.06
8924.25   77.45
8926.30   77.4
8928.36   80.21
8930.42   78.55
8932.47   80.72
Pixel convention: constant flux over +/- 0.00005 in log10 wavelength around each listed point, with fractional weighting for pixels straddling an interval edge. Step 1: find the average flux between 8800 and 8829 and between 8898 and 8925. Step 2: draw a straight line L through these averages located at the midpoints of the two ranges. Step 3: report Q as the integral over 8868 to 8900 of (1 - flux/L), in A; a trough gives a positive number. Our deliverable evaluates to 0.1 A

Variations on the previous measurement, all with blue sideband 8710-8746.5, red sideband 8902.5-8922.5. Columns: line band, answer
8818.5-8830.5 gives -0.1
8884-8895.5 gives 0.2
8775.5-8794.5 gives -0.2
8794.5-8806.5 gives 0.0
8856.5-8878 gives 0.2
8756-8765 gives 0.0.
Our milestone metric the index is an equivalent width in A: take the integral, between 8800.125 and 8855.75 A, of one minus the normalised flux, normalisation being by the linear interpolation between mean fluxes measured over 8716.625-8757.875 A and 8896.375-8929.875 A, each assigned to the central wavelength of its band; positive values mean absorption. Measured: 0.11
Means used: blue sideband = 81.2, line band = 80.6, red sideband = 80.3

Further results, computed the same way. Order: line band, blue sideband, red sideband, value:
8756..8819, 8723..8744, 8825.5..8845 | 0.38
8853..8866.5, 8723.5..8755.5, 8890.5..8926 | 0.05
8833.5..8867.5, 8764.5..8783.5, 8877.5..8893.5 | -0.19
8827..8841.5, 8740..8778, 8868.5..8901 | -0.23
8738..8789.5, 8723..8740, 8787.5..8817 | -0.60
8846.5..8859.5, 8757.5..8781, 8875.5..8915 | -0.15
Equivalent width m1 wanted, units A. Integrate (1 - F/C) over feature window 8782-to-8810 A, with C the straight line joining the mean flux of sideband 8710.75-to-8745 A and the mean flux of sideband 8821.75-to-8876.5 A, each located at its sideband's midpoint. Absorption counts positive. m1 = 0.3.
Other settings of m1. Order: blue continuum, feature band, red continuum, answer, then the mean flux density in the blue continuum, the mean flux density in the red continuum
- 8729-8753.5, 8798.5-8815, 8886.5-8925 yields 0.5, 80.7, 80.4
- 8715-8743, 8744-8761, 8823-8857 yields 0.0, 81.1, 81.3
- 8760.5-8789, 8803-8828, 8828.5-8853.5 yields 0.6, 81.4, 81.6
